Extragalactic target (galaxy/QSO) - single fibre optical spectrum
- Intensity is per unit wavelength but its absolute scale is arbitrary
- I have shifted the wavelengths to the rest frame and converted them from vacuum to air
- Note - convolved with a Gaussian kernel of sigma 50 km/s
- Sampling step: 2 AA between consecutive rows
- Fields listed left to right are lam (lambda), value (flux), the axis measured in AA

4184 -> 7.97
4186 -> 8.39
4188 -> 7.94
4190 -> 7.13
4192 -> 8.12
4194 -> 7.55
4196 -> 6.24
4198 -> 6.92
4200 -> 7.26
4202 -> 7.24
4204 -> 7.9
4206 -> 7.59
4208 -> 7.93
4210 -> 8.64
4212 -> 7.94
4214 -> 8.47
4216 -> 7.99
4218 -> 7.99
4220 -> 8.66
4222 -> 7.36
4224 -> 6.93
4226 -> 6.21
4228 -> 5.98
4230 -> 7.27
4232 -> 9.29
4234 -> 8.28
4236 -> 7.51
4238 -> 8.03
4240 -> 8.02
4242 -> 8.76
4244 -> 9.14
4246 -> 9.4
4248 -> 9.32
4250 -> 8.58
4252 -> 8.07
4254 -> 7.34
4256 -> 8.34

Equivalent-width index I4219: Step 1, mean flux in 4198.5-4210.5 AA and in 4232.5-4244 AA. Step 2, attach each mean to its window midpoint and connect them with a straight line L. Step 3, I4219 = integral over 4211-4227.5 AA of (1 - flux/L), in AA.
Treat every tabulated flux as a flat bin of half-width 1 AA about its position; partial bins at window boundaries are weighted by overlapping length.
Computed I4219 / 0.6 AA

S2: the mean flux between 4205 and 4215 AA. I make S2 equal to 8.11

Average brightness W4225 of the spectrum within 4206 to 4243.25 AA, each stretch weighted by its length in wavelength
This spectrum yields 7.85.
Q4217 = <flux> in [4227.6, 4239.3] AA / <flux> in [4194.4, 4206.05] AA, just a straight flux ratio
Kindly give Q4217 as 1.09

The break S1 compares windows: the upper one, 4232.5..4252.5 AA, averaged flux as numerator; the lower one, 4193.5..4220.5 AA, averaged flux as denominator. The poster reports 1.11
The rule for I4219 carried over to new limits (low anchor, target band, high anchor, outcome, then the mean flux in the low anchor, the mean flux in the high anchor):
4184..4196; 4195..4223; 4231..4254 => 1.0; 7.71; 8.53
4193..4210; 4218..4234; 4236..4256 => 1.0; 7.41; 8.46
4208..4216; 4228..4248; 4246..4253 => 0.6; 8.25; 8.76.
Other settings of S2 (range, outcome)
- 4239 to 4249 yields 8.93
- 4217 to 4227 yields 7.43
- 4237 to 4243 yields 8.27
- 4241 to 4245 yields 8.95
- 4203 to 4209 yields 7.81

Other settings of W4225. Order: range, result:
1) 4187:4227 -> 7.6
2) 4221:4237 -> 7.35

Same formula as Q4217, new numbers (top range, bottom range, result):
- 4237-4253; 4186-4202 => 1.18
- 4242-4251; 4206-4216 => 1.11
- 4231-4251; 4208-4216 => 1.05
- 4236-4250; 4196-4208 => 1.18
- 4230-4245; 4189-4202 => 1.16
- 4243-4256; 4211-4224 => 1.08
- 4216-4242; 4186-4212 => 1.01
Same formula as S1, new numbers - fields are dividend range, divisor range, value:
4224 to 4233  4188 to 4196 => 0.96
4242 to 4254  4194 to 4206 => 1.22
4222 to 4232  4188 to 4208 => 0.94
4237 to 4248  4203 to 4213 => 1.09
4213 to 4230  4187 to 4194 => 0.97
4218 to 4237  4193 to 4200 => 1.08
